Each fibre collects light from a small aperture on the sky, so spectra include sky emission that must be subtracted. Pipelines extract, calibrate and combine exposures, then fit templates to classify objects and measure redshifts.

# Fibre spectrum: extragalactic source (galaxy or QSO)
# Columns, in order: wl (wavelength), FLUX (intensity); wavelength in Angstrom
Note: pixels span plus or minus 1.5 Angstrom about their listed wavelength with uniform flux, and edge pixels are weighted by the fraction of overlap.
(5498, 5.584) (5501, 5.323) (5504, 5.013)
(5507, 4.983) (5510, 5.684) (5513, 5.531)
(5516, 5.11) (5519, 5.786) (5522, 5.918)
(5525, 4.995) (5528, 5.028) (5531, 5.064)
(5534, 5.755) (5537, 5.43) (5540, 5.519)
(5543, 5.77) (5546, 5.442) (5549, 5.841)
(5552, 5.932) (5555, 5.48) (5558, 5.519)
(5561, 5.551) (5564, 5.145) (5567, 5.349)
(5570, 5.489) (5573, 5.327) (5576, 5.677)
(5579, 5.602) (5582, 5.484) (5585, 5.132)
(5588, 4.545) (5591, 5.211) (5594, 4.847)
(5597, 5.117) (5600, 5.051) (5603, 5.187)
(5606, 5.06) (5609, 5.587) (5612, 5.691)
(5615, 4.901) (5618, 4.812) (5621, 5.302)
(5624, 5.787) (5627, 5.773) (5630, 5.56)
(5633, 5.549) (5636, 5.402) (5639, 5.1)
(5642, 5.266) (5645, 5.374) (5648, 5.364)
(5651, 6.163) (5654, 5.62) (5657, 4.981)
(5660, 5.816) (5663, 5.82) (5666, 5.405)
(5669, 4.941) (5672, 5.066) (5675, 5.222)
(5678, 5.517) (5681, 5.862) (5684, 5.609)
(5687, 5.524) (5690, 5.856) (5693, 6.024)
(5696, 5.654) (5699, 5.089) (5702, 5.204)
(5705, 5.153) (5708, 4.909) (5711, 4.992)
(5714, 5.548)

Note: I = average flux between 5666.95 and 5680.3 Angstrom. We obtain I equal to 5.24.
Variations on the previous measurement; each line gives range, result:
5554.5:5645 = 5.32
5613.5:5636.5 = 5.39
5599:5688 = 5.41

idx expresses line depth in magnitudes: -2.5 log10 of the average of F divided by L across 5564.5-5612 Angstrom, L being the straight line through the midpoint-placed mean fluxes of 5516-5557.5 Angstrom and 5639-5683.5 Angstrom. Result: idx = 0.05 mag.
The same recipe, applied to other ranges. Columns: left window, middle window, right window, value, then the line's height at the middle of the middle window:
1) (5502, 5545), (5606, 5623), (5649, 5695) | 0.05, 5.5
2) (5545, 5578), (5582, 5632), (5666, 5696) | 0.06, 5.52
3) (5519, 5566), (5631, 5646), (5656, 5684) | 0.02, 5.44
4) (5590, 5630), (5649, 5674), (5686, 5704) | -0.01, 5.44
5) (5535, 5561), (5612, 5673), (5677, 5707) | 0.03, 5.57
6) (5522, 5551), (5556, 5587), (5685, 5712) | 0.01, 5.45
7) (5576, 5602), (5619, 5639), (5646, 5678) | -0.04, 5.31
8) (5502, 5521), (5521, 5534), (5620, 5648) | 0.02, 5.38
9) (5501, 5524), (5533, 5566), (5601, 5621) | -0.05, 5.34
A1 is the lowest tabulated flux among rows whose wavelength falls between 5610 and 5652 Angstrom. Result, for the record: 4.812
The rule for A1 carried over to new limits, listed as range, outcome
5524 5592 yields 4.545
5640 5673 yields 4.941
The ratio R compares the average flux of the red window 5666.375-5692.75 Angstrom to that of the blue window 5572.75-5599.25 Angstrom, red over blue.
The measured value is 1.1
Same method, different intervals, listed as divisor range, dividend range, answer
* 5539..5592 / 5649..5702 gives 1.01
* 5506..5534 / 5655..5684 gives 1.01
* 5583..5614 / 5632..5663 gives 1.07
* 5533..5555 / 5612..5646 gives 0.95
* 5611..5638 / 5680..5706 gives 1.03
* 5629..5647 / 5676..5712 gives 1.02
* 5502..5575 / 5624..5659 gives 1.01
